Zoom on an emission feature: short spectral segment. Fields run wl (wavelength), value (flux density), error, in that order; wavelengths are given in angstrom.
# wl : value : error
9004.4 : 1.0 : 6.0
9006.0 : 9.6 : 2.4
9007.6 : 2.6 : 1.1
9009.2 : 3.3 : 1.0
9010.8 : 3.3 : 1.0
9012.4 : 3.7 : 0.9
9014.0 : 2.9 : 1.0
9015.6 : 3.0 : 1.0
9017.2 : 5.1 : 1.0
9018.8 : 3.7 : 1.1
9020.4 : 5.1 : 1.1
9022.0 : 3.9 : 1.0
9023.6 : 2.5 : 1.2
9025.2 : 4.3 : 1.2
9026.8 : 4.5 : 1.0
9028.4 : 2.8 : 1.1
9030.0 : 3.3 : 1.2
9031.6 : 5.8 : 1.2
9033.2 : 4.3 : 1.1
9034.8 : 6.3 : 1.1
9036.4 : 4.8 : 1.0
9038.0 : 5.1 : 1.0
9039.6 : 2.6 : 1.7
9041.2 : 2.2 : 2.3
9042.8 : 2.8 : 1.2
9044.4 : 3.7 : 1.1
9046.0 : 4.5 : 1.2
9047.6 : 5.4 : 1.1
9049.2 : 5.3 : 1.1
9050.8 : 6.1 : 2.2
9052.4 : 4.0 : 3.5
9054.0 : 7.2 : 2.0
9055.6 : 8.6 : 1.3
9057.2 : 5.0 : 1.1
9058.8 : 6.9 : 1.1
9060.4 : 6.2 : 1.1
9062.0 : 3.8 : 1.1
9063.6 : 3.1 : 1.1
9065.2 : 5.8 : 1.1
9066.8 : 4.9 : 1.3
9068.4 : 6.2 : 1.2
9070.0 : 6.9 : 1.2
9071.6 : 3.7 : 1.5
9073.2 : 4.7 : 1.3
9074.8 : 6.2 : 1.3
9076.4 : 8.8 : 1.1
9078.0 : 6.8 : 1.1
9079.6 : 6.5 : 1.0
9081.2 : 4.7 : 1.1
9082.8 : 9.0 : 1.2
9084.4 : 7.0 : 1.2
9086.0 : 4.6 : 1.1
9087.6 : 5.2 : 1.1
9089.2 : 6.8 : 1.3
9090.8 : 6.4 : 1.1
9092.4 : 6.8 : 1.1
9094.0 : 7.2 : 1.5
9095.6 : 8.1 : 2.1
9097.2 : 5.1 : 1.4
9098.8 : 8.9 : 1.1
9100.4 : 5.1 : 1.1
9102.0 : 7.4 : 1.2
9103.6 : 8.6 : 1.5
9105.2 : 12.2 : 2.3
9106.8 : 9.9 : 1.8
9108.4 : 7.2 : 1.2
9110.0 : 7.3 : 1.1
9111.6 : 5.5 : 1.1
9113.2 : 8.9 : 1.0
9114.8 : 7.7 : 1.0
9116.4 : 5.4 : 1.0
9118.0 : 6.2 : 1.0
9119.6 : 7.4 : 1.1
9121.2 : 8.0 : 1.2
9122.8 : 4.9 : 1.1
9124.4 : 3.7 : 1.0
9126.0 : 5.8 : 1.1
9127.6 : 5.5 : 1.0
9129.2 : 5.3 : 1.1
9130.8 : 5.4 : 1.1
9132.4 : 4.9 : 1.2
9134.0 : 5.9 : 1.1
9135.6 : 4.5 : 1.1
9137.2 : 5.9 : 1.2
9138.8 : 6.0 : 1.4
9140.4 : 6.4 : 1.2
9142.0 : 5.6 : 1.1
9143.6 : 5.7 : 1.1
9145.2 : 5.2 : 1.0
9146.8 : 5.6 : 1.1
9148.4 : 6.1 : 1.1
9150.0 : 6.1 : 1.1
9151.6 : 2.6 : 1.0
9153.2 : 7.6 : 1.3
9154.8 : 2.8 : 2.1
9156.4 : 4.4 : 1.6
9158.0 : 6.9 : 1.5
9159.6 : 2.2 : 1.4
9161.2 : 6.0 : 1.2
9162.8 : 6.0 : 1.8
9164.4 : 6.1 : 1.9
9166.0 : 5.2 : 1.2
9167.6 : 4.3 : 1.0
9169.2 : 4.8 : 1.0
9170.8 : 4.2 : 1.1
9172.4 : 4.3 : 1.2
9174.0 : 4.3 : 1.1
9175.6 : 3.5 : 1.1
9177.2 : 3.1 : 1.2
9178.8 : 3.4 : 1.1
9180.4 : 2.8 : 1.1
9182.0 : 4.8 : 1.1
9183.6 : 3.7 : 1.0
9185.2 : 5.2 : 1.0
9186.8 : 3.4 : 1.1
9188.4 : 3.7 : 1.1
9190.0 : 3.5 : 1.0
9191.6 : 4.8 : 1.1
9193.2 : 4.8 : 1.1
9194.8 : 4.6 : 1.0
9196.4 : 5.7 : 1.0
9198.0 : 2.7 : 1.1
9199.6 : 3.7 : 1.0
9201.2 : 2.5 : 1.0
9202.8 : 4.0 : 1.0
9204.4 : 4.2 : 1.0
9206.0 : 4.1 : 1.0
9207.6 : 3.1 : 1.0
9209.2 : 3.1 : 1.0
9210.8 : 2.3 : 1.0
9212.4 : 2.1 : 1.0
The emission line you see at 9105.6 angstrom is Mg II 2798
